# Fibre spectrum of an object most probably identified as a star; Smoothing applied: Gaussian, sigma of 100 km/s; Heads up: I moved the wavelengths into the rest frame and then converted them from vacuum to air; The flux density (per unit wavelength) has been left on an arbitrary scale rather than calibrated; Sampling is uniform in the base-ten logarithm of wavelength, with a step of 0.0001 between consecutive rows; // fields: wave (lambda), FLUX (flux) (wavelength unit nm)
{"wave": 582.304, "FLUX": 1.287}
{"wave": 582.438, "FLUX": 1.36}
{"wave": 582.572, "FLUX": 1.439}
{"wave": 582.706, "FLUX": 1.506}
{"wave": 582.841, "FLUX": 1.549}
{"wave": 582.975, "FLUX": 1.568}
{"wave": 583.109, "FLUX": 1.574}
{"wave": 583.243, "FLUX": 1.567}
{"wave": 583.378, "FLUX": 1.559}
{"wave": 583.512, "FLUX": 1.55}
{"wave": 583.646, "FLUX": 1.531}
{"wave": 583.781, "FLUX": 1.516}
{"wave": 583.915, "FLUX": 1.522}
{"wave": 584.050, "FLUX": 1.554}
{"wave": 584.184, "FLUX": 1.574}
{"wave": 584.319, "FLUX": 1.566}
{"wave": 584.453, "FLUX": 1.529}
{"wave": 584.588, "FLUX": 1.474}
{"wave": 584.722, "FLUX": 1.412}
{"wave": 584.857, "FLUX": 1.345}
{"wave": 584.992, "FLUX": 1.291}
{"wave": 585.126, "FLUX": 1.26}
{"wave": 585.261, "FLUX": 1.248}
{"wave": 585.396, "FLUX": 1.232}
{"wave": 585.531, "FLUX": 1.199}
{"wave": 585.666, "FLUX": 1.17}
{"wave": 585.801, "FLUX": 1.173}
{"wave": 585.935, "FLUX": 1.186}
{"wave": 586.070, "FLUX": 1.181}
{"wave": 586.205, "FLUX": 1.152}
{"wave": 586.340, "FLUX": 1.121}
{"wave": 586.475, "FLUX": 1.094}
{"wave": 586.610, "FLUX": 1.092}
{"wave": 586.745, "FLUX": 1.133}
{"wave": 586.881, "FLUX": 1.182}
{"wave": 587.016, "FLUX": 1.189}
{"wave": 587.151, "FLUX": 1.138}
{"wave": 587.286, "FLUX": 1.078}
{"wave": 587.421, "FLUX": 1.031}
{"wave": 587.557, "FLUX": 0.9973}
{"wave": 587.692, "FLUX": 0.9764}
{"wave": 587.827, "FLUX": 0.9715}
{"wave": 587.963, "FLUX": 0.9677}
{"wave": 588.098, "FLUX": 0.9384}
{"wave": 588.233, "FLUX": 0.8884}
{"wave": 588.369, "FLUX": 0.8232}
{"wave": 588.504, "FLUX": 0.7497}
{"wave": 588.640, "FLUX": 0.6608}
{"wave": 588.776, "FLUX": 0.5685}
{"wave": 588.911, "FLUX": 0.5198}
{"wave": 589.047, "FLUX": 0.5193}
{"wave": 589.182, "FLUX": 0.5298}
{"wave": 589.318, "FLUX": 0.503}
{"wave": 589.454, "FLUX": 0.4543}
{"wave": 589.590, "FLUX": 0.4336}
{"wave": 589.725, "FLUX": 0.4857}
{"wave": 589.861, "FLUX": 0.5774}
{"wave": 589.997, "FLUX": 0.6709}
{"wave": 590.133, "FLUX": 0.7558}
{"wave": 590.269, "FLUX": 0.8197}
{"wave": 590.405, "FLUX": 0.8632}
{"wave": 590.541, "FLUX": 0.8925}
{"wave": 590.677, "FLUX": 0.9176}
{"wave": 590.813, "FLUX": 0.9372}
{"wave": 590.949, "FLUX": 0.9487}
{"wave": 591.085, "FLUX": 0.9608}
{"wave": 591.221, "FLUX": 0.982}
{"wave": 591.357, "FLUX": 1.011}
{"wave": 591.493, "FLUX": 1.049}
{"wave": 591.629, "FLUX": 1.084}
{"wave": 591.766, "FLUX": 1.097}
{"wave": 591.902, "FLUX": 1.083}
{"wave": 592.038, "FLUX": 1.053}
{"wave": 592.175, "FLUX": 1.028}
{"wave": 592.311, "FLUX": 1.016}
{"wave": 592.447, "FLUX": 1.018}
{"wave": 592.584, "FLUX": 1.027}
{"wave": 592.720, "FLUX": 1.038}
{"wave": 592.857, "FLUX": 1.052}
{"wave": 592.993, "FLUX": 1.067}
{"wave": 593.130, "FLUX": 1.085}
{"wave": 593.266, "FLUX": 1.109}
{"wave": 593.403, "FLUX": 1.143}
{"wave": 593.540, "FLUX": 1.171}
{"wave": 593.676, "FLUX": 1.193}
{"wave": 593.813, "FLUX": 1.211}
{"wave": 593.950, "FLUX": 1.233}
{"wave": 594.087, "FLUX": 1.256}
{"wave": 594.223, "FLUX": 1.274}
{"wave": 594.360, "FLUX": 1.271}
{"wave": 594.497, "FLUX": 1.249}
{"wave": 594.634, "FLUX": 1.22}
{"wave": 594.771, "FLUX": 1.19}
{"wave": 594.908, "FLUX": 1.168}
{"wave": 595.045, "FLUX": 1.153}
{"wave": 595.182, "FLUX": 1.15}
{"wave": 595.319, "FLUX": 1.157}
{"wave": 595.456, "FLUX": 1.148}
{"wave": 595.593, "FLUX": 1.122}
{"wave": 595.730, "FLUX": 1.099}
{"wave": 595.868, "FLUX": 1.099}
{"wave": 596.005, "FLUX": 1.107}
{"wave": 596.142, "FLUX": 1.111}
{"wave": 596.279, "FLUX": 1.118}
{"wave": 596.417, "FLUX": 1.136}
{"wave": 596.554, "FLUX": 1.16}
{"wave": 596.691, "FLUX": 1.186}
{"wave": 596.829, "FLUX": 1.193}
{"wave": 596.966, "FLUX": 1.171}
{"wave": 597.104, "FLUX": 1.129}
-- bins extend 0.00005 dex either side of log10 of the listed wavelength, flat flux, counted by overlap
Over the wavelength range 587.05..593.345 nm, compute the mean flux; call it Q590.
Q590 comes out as 0.88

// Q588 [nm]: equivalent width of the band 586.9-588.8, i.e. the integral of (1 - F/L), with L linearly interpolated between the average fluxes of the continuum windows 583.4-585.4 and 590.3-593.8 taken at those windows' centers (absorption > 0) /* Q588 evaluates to 0.49 nm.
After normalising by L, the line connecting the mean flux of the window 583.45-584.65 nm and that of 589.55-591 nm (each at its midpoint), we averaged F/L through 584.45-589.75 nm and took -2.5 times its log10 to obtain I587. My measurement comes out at 0.19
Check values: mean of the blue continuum 1.54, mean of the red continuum 0.759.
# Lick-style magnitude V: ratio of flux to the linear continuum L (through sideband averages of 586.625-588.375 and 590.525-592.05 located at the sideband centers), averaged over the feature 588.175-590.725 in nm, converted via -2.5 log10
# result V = 0.47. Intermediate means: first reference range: 1.03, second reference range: 1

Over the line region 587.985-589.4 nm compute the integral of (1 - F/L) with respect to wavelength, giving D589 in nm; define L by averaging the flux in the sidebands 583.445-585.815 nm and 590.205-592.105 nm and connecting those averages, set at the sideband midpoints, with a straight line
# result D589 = 0.58 nm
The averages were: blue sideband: 1.4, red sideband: 0.979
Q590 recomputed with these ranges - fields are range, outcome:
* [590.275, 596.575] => 1.09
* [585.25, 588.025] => 1.12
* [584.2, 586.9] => 1.26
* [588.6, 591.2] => 0.691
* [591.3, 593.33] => 1.05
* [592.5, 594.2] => 1.13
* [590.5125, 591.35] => 0.948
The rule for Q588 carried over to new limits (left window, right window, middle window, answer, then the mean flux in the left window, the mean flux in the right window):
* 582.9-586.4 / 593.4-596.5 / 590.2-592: 0.400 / 1.39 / 1.17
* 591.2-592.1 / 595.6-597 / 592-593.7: 0.004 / 1.06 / 1.14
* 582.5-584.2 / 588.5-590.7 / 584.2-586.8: -0.072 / 1.54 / 0.634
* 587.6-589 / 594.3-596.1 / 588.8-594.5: 0.325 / 0.805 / 1.16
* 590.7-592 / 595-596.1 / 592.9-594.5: -0.155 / 1.01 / 1.13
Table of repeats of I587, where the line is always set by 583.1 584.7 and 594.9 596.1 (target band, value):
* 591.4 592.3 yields 0.19 mag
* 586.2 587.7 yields 0.29 mag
